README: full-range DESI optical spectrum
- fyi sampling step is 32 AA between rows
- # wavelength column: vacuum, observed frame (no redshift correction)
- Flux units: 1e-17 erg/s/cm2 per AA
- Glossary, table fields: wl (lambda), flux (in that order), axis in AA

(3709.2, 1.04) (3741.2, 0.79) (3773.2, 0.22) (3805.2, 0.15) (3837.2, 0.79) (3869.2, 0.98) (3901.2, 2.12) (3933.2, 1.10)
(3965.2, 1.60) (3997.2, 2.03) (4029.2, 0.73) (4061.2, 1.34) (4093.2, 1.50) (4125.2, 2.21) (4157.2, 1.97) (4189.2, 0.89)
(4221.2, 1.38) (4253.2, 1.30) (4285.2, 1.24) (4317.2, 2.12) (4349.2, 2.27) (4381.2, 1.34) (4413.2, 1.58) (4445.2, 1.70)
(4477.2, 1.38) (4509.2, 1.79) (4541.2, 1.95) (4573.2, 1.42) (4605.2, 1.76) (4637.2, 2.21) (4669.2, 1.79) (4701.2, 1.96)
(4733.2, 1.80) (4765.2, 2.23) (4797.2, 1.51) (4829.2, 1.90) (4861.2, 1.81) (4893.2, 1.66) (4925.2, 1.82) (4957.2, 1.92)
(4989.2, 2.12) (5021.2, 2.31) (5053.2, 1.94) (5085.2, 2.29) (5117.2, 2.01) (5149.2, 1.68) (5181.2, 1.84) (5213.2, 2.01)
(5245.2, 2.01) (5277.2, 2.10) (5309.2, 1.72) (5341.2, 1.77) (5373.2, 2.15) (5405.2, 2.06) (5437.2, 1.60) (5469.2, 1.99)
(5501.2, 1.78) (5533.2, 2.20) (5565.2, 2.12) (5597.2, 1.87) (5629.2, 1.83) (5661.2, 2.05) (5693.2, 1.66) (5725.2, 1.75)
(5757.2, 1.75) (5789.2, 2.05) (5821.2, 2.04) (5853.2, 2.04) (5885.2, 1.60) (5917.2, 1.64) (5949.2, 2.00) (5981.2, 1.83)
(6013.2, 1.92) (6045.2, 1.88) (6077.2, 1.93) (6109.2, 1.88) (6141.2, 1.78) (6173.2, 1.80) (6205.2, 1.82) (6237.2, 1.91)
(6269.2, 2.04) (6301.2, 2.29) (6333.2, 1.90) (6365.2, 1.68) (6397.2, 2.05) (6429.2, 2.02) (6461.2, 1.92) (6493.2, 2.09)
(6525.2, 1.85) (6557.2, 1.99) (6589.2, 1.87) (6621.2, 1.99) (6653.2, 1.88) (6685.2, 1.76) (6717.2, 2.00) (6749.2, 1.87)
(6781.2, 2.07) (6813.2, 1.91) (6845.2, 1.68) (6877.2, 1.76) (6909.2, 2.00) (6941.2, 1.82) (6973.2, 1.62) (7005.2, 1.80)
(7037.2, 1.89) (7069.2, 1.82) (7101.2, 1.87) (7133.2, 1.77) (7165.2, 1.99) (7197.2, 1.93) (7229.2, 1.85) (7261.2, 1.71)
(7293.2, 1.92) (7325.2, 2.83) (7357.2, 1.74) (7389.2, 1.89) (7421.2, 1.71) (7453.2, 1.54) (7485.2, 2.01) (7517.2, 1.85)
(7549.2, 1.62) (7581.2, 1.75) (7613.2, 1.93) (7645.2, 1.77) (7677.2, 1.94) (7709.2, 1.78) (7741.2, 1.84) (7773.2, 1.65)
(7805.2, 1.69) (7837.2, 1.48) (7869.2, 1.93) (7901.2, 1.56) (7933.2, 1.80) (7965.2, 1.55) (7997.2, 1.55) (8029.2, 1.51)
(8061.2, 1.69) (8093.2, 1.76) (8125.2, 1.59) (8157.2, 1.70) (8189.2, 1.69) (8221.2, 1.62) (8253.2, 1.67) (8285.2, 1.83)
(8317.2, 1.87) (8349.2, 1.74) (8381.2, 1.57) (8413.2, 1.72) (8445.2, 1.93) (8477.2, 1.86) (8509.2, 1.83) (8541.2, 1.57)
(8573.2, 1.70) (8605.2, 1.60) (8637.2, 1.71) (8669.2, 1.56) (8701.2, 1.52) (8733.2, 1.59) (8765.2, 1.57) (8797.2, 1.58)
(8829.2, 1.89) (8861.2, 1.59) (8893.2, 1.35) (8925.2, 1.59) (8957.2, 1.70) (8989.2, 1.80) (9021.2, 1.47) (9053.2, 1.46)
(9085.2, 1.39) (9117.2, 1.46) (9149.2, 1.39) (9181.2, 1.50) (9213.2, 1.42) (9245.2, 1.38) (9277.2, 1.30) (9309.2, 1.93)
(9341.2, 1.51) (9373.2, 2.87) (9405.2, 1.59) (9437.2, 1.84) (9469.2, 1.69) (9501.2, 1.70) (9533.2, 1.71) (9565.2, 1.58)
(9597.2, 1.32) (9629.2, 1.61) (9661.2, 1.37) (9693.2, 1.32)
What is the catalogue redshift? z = 0.12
